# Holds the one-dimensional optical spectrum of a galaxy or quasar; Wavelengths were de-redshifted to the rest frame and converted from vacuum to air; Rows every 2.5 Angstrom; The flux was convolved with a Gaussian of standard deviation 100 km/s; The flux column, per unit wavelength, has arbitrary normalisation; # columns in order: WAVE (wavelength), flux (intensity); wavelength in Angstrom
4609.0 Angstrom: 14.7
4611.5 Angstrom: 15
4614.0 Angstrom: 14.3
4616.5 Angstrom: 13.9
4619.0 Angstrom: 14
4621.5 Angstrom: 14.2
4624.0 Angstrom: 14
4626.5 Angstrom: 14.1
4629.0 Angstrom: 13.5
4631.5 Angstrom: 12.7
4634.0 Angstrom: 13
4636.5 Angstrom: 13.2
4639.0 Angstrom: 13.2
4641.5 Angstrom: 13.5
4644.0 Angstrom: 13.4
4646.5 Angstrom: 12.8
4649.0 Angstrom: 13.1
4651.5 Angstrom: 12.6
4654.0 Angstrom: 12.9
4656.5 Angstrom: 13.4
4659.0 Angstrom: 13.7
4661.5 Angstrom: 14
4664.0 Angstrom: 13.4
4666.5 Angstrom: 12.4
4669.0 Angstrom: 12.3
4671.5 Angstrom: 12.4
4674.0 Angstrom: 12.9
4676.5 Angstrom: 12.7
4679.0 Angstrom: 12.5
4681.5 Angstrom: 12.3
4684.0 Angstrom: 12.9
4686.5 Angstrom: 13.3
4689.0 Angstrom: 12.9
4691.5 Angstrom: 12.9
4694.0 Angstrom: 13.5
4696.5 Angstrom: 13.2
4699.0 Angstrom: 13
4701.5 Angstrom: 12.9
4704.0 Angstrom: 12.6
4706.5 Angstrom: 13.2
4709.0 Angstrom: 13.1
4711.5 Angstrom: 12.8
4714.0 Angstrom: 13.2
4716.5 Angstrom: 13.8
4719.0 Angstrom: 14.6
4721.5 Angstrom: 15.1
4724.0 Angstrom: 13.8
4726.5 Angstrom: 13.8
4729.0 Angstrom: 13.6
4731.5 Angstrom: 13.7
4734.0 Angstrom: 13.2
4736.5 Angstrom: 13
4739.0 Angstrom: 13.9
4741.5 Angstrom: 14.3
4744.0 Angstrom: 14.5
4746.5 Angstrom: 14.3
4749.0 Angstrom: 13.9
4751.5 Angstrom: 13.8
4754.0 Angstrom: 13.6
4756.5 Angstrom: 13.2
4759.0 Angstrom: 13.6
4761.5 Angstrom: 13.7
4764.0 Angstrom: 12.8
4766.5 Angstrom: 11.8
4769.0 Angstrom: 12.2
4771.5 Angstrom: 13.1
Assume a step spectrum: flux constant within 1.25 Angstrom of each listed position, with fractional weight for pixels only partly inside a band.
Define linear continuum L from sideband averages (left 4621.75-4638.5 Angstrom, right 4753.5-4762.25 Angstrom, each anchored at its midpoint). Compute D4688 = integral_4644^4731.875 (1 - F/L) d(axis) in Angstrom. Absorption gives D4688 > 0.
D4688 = 2.0 Angstrom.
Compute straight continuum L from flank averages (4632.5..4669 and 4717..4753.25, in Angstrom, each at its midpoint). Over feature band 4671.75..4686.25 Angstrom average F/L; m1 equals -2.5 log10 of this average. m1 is 0.06 mag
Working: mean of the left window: 13.2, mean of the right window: 14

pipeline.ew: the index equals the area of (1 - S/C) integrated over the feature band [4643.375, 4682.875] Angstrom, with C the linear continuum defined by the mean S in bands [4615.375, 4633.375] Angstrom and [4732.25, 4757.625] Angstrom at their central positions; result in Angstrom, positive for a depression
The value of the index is 2.4 Angstrom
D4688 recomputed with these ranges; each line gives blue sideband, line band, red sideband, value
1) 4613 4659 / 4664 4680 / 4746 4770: 0.9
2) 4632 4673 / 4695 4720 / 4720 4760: 0.6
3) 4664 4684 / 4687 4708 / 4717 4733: 0.4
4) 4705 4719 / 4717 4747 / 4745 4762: -1.0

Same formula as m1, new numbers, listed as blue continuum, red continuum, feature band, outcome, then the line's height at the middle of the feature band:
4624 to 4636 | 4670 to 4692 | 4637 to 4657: 0.01 mag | 13.2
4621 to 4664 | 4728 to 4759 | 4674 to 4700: 0.05 mag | 13.5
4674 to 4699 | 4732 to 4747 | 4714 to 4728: -0.05 mag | 13.5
